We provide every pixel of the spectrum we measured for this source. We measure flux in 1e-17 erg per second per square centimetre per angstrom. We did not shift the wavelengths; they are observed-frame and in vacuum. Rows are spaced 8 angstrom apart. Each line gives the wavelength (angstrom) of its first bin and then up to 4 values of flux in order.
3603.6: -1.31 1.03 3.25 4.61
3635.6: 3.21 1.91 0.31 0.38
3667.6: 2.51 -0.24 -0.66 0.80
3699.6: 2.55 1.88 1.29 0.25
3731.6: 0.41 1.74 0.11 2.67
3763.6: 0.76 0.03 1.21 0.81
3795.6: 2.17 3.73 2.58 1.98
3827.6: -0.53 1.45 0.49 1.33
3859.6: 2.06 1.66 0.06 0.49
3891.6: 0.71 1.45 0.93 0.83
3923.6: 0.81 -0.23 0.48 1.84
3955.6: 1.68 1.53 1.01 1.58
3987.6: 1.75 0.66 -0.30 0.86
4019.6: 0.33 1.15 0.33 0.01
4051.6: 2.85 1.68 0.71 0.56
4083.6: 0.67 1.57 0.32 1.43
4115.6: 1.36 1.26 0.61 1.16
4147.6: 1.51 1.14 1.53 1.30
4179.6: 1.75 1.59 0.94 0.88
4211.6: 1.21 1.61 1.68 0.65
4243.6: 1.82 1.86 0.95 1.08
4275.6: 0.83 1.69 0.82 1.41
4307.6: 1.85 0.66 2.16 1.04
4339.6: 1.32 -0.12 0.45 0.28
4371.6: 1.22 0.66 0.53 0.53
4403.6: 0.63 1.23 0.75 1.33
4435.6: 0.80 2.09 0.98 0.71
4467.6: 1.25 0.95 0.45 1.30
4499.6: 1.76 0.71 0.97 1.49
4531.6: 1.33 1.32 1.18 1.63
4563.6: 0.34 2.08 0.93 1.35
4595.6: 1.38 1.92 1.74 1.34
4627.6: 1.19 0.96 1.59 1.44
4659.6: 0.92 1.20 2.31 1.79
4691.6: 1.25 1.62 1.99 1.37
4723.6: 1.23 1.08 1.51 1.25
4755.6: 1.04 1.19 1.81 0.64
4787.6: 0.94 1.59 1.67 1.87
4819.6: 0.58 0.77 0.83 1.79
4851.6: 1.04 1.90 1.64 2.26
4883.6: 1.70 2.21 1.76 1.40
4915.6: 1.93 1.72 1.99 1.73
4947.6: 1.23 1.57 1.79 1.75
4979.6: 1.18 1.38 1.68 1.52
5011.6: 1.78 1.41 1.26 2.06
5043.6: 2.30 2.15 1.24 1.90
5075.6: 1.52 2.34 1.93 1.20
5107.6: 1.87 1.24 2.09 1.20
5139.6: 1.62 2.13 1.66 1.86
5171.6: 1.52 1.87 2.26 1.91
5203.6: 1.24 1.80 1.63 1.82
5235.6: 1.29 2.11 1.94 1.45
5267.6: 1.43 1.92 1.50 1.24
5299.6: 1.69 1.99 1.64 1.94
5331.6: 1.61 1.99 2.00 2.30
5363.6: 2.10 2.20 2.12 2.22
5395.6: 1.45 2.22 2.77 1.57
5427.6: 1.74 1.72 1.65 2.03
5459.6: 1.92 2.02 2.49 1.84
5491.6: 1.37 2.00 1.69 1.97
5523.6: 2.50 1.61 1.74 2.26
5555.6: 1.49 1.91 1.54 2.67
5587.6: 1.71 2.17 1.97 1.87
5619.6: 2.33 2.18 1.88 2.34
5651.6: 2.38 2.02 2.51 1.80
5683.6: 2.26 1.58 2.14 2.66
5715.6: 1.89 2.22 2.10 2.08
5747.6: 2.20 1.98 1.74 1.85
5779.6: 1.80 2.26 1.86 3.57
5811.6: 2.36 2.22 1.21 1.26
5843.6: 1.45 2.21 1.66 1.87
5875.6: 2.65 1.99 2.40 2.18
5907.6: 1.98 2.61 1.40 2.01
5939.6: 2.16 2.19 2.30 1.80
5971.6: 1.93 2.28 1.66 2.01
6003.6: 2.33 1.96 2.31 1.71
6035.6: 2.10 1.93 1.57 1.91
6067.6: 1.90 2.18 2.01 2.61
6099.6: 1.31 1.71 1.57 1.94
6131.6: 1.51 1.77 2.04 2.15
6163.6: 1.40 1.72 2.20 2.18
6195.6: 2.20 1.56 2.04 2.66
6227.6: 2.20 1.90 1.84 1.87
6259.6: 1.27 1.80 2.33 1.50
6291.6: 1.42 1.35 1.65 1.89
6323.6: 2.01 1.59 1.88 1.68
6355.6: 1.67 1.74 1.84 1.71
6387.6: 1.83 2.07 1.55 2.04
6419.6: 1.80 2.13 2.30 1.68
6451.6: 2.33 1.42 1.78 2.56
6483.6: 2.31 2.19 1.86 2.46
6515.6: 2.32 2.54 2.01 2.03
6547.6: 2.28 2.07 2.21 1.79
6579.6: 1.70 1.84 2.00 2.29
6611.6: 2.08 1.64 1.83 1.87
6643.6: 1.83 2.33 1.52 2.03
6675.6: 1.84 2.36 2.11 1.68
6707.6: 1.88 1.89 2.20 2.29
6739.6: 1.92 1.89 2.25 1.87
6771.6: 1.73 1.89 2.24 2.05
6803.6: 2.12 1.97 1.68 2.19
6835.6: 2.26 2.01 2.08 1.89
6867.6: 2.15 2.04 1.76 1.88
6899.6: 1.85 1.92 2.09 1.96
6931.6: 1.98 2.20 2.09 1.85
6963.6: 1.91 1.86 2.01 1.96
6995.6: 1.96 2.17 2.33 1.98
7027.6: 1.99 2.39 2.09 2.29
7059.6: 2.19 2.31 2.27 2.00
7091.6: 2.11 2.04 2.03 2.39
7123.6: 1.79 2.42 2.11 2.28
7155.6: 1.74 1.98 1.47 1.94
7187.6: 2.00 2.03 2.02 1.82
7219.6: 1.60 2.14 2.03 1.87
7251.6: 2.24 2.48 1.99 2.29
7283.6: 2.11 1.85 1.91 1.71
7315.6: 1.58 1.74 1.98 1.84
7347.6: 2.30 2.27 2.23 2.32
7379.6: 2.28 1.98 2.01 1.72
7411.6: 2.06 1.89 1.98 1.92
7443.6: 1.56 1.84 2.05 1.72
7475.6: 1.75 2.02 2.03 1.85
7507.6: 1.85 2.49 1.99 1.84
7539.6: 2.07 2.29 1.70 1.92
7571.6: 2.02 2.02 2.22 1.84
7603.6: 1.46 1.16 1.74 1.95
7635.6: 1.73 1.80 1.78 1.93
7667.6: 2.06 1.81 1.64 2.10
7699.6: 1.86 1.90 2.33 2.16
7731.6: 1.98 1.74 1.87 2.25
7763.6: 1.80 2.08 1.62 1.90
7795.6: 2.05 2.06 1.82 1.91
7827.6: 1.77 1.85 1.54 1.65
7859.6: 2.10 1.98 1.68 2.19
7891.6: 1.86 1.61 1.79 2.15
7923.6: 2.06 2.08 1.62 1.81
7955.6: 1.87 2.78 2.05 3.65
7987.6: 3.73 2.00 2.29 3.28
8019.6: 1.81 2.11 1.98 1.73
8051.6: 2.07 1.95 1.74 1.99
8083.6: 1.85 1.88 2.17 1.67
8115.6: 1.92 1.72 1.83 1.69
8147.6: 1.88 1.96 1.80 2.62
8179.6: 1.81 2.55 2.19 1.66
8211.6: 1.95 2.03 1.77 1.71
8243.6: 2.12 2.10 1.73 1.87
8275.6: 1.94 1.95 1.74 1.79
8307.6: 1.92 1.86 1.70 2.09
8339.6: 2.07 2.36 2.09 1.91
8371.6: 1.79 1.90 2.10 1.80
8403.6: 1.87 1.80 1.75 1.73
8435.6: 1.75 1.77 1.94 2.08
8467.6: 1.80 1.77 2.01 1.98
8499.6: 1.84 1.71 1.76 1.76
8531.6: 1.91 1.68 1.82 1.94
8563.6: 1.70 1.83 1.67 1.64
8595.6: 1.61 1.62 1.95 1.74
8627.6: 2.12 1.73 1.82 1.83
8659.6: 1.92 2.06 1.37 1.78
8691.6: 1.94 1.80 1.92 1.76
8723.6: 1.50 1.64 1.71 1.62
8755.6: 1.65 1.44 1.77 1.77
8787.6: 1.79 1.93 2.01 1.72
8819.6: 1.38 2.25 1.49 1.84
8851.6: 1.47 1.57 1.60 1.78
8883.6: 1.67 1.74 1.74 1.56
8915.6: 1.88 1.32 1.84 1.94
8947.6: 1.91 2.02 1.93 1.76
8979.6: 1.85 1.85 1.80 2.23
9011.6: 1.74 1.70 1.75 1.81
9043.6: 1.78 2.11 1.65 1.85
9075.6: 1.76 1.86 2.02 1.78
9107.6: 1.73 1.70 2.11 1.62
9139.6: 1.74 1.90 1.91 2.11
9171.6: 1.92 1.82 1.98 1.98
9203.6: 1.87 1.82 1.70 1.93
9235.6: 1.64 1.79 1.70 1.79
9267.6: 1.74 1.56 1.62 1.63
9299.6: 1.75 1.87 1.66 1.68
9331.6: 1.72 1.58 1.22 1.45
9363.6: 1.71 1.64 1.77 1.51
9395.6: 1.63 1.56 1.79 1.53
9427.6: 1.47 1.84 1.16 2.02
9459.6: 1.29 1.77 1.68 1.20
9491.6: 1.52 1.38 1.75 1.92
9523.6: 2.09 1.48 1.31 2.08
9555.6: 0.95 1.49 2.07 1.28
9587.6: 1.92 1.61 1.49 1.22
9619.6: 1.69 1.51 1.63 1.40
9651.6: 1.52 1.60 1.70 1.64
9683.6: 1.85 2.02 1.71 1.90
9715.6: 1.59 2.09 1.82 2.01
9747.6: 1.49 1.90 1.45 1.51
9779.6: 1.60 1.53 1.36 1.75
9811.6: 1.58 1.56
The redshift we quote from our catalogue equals 0.216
